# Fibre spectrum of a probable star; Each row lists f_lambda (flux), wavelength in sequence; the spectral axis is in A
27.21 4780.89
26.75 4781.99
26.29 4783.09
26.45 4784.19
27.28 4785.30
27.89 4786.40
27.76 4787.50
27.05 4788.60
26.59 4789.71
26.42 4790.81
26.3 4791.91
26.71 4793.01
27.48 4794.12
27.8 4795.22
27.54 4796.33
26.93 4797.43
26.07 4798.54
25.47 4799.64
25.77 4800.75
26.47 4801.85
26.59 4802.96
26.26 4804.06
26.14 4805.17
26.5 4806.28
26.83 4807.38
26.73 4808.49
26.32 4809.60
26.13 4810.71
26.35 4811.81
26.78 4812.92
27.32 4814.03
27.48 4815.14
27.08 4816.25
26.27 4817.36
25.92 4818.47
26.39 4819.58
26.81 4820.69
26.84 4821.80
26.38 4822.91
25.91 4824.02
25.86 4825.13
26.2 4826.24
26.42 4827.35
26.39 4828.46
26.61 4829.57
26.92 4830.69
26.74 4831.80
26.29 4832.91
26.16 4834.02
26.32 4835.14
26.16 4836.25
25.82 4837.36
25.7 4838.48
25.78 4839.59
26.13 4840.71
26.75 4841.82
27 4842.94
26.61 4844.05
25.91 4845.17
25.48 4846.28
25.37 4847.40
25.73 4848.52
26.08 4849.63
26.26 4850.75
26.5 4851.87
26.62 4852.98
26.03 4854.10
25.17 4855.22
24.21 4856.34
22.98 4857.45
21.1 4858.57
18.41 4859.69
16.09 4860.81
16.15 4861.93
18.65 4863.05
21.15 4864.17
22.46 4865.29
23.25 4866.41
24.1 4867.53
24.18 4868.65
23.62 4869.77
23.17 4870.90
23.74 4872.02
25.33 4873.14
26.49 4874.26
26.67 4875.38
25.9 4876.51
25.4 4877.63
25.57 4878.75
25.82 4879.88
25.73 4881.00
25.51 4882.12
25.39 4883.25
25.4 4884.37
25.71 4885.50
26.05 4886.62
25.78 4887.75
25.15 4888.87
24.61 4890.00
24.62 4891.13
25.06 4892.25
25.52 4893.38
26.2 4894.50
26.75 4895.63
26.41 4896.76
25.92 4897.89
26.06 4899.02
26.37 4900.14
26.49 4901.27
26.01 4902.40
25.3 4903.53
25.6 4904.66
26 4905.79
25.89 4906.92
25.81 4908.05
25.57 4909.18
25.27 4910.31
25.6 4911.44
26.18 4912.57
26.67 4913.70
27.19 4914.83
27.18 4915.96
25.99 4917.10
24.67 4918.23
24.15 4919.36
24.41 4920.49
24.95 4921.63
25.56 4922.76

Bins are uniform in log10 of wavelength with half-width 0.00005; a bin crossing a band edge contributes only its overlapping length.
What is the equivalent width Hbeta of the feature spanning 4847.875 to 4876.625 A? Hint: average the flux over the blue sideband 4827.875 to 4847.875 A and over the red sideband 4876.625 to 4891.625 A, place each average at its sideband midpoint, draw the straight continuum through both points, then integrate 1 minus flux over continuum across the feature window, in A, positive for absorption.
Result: 2.66 A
